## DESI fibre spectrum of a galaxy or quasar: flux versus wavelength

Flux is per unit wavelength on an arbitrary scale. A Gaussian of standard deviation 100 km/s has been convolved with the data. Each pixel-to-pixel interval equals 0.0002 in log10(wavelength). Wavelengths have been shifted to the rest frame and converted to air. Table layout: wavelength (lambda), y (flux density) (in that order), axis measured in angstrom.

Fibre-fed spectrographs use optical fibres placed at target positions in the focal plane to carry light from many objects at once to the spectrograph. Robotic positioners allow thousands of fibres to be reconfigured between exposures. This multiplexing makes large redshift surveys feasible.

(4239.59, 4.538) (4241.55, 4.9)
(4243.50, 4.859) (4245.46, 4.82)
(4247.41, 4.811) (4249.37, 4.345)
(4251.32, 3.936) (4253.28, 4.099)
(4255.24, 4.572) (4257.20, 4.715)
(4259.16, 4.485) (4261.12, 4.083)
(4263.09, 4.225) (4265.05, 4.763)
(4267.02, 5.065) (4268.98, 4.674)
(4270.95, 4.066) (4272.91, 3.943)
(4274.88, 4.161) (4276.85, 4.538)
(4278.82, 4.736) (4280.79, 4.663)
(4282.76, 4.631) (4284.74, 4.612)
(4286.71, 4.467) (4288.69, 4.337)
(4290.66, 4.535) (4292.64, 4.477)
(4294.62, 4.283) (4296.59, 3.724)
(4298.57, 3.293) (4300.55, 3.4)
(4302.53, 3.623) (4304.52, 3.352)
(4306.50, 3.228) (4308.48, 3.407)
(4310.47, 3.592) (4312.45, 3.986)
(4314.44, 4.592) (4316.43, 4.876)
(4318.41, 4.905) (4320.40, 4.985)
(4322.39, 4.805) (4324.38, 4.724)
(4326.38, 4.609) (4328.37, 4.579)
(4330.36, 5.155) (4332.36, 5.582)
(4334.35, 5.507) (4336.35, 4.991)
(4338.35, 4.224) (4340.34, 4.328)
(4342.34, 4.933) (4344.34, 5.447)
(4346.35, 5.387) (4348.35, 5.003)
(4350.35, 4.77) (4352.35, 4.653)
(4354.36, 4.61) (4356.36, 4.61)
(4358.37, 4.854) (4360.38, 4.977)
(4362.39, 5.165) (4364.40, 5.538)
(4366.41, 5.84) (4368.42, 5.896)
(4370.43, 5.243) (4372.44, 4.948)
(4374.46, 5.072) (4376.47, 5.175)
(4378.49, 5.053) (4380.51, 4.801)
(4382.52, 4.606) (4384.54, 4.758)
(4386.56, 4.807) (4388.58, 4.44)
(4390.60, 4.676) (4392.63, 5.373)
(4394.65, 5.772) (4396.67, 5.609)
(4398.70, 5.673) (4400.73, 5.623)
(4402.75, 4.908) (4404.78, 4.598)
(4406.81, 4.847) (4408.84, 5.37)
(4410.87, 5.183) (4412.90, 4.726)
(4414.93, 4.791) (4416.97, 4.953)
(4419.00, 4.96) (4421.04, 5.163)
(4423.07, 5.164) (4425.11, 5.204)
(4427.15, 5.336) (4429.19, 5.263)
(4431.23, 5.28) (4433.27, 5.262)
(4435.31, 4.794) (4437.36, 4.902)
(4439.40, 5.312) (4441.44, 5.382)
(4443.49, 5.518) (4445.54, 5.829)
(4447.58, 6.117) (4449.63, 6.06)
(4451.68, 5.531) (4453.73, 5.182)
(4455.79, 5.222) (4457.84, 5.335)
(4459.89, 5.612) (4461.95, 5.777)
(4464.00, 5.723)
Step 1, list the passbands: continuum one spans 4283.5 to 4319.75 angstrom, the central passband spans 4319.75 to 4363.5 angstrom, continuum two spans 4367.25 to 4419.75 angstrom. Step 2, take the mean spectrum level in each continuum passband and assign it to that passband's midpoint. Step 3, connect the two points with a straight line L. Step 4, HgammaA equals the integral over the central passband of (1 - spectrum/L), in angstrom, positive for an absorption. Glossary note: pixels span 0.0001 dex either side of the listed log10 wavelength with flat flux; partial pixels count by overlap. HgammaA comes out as -4.0 angstrom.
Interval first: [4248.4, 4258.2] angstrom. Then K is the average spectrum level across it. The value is 4.34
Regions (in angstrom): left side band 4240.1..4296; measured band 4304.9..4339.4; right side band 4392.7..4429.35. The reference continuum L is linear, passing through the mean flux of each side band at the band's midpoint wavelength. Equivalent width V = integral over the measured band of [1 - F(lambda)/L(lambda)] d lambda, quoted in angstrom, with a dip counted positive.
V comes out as 1.5 angstrom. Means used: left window 4.49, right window 5.18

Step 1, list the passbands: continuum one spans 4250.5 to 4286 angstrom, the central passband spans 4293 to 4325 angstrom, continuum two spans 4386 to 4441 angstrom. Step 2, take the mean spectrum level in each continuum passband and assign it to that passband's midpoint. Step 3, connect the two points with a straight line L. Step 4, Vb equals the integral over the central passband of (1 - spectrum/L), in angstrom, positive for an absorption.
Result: 4.06 angstrom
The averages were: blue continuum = 4.44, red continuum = 5.12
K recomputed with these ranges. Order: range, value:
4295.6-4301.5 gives 3.48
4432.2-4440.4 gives 5.07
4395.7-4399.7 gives 5.63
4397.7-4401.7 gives 5.64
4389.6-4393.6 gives 5.01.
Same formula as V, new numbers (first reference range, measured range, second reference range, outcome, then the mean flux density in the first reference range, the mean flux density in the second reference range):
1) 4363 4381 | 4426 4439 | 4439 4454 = 1.0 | 5.3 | 5.65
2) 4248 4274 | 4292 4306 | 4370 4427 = 2.7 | 4.39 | 5.06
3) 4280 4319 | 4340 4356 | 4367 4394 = -0.9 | 4.09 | 5.01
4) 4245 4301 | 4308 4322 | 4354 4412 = 0.8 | 4.37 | 5.11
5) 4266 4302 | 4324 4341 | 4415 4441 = -1.1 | 4.3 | 5.13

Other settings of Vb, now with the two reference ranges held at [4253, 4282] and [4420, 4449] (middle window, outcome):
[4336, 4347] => 0.0 angstrom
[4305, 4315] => 2.1 angstrom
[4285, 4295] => 0.3 angstrom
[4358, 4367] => -0.6 angstrom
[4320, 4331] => -0.1 angstrom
